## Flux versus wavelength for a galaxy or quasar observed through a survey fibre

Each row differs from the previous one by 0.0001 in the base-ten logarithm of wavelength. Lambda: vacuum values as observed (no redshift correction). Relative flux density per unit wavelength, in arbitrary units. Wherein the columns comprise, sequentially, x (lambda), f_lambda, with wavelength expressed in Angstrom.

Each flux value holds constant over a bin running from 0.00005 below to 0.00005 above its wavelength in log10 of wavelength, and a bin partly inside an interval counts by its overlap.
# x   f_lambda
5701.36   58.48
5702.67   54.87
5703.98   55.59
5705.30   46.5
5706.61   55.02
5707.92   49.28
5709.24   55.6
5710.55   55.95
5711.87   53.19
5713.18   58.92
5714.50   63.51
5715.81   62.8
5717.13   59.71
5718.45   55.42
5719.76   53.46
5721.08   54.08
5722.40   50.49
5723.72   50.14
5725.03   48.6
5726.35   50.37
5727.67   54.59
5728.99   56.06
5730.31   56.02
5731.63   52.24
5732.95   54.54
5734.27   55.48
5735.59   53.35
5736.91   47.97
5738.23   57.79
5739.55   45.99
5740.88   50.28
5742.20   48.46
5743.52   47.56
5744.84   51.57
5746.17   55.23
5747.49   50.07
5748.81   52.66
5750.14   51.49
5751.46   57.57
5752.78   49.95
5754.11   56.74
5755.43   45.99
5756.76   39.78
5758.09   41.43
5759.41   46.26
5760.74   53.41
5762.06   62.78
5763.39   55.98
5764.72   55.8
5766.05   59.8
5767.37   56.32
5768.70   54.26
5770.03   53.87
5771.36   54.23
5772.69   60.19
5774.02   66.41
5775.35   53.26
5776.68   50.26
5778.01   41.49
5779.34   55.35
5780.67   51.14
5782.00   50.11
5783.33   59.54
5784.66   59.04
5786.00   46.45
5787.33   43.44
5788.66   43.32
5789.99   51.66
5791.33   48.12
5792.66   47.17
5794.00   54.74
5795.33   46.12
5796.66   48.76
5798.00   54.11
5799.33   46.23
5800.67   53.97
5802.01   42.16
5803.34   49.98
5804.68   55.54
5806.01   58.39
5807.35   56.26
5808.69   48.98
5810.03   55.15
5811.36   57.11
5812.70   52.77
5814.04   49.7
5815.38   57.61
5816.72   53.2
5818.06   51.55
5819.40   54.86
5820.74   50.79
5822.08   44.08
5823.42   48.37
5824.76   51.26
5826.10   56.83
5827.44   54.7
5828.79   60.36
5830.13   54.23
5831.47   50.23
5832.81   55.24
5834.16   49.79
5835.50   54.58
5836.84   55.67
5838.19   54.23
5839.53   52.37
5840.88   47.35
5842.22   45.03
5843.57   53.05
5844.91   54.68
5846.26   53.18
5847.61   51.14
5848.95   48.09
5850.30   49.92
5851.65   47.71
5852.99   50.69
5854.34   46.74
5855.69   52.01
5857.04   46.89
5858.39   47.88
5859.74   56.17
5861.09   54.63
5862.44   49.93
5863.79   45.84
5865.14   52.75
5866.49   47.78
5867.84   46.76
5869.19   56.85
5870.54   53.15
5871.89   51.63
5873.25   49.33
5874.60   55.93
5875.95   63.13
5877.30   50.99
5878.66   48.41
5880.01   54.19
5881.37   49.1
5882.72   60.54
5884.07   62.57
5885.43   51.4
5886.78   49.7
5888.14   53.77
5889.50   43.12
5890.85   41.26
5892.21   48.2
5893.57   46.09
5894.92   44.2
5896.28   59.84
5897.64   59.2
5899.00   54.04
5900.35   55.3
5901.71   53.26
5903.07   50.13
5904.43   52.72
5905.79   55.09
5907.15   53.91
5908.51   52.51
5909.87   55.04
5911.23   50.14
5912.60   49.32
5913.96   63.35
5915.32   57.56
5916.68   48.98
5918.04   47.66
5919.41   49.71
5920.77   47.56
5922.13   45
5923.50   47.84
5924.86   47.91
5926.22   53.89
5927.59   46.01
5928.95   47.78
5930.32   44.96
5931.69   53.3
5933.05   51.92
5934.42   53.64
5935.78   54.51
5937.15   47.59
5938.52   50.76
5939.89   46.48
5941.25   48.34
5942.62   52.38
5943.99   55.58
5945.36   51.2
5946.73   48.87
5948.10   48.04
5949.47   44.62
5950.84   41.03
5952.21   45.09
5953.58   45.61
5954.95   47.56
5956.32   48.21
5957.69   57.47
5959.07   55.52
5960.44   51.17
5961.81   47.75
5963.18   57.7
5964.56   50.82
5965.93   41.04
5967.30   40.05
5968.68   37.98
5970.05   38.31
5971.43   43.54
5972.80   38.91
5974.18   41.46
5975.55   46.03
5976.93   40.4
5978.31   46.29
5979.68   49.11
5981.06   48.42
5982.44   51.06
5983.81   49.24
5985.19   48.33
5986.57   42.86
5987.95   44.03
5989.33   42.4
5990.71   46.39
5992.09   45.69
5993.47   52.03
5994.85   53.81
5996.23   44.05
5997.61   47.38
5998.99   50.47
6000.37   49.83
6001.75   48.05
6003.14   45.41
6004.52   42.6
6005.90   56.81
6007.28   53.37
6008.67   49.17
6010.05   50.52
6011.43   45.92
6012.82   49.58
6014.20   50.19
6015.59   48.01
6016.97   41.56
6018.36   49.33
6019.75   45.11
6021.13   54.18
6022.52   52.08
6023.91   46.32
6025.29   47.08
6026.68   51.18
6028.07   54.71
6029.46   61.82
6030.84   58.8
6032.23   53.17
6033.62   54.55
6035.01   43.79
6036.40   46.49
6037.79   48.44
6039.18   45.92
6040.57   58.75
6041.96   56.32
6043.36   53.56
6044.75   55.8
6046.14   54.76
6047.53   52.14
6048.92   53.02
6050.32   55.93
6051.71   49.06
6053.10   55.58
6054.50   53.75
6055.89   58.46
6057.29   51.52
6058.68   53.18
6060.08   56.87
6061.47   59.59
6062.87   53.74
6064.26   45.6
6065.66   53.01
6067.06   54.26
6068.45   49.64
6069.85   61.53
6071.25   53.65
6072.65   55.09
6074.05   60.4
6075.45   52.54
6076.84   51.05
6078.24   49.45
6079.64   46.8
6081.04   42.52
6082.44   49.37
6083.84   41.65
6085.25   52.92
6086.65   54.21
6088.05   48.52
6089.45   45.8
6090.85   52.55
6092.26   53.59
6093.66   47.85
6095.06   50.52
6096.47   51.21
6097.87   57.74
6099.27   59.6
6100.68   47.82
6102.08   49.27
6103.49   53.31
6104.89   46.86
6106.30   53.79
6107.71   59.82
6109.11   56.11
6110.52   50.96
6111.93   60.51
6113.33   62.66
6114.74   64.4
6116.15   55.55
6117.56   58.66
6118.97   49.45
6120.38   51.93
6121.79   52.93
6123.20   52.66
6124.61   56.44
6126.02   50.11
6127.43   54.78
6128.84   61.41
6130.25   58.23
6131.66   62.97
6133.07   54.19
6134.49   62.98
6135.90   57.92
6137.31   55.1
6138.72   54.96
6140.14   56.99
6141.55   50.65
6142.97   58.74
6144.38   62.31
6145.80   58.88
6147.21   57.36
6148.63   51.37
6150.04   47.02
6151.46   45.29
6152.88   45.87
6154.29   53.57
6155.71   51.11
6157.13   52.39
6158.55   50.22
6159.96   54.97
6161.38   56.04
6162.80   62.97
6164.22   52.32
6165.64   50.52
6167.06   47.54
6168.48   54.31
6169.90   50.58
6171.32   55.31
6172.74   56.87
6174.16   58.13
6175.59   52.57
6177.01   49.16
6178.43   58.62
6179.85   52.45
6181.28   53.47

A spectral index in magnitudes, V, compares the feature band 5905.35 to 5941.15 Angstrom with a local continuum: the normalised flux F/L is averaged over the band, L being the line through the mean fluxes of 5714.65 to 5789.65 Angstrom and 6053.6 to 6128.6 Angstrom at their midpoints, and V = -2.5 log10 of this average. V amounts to 0.05 mag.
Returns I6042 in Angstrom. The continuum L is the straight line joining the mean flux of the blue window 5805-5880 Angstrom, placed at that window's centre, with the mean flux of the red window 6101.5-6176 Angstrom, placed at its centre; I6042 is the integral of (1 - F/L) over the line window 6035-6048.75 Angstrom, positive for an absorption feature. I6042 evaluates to 0.48 Angstrom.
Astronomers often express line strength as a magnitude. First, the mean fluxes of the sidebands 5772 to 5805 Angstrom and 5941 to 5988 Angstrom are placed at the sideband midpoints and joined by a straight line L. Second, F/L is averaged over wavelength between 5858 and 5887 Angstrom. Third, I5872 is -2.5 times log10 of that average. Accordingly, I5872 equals -0.08 mag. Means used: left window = 51.1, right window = 47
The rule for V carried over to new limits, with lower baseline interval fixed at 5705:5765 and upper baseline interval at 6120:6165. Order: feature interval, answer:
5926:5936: 0.07 mag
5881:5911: 0.03 mag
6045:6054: 0.02 mag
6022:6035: 0.03 mag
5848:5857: 0.09 mag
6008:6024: 0.12 mag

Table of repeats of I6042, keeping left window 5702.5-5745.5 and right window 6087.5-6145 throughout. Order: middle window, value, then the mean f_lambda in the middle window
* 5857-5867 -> 0.65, 50.5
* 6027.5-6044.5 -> 0.48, 53.1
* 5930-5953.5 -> 2.17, 49.3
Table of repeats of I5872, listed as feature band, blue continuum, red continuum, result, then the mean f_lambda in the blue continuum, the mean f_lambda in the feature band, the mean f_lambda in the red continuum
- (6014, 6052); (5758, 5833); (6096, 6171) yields 0.05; 52.6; 51.5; 54.6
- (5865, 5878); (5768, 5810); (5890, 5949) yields -0.03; 51.8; 52.8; 50.9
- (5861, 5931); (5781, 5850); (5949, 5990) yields -0.06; 51.8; 51.5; 46.1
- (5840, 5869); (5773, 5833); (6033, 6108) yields 0.04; 52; 50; 52.2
